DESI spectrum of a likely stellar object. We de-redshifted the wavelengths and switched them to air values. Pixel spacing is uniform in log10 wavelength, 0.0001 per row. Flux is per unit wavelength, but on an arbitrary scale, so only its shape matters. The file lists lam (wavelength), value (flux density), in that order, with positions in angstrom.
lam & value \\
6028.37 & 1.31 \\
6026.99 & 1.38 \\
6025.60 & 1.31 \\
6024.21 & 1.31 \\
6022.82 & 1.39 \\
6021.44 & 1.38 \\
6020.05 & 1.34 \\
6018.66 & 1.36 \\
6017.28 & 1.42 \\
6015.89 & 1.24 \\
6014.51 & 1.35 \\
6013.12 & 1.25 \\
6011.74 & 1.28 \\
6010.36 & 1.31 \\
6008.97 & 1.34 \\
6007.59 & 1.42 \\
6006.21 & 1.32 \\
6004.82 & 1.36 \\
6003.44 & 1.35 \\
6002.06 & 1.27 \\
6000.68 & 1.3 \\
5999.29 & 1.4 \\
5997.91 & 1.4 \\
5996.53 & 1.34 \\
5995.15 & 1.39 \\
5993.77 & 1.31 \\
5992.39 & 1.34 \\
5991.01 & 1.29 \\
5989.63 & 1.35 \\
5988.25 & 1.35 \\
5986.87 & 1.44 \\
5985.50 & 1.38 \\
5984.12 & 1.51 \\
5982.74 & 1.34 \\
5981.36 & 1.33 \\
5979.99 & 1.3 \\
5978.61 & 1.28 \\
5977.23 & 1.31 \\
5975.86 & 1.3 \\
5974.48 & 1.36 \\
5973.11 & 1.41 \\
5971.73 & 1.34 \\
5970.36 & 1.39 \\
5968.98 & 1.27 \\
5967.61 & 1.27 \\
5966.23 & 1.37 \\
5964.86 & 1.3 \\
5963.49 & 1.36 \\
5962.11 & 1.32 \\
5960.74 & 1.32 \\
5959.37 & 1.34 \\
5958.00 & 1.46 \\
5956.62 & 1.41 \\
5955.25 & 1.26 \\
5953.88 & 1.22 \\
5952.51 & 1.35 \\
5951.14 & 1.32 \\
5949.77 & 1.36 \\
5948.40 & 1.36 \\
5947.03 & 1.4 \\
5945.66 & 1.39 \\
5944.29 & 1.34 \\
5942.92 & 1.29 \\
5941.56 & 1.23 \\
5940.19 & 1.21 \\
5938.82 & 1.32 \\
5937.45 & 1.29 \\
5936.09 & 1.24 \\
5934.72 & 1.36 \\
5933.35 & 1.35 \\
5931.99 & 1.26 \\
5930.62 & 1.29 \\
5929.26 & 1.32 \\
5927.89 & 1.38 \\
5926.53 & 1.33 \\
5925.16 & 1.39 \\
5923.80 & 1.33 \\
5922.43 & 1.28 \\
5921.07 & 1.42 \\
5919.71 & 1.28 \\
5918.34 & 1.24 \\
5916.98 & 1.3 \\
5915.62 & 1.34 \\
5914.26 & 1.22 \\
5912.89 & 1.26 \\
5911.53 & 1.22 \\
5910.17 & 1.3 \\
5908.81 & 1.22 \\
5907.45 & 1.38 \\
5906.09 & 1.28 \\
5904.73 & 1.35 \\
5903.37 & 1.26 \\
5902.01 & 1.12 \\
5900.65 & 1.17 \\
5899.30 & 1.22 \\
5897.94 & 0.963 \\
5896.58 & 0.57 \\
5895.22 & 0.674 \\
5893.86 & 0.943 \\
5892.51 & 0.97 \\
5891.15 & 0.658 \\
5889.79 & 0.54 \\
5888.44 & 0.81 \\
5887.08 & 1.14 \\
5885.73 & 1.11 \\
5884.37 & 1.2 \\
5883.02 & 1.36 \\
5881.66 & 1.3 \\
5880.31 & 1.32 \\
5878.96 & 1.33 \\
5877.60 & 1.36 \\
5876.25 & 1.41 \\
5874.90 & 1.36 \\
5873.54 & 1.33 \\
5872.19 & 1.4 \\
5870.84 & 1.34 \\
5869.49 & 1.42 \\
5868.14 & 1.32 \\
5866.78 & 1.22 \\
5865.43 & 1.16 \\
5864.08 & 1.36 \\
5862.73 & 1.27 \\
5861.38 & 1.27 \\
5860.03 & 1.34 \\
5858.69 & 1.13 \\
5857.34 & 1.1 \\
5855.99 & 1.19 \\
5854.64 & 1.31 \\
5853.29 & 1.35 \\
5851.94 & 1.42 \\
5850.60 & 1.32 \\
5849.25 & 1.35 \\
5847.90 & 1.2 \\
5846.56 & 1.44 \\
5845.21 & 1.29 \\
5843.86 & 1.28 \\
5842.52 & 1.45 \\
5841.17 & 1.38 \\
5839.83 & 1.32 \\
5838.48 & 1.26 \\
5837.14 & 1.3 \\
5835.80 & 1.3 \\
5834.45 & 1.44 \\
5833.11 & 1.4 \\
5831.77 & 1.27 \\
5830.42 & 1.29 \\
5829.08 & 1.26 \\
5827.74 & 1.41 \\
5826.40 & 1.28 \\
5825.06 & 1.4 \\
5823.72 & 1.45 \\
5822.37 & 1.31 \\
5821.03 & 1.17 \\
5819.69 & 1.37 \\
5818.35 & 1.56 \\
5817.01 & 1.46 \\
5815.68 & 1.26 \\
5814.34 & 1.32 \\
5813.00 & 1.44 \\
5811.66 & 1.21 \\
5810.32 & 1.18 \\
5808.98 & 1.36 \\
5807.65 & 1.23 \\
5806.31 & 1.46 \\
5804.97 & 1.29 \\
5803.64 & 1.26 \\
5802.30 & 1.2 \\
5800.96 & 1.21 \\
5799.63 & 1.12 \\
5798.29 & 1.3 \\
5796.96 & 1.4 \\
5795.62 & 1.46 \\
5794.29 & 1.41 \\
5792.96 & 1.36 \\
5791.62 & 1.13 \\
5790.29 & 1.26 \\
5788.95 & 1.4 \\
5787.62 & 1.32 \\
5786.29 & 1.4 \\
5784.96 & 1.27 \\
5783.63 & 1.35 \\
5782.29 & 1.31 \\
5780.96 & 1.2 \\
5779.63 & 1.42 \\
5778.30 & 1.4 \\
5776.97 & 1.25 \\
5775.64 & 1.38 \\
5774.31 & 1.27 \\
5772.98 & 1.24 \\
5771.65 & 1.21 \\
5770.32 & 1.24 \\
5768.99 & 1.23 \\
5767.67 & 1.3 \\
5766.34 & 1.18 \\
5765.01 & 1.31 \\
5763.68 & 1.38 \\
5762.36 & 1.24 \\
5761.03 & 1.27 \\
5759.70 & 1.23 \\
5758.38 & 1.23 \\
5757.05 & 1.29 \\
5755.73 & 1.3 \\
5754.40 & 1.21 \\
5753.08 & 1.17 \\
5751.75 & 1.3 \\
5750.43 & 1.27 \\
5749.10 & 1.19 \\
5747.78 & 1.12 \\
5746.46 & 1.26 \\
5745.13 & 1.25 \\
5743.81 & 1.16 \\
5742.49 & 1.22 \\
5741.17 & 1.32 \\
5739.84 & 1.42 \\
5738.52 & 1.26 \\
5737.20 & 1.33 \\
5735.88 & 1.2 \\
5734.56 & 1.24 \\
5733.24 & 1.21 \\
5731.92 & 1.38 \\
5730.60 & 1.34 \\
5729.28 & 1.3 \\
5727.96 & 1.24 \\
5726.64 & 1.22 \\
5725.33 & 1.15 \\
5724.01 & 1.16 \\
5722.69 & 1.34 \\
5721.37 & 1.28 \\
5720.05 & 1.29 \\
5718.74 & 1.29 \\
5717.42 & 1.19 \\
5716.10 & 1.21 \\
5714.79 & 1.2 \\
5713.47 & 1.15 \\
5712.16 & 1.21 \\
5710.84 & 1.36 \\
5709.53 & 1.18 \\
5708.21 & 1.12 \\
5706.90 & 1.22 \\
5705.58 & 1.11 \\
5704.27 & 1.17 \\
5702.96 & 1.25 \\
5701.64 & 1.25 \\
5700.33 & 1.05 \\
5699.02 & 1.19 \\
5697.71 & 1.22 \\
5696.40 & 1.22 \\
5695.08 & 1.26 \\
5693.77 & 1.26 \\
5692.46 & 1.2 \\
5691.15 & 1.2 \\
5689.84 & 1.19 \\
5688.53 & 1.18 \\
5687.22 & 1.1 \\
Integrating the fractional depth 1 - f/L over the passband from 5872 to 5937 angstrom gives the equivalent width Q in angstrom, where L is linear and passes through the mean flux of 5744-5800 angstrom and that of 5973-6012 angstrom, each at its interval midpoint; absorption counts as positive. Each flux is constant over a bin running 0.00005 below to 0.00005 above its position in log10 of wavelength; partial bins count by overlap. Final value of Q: 5.76 angstrom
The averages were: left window 1.28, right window 1.35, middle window 1.2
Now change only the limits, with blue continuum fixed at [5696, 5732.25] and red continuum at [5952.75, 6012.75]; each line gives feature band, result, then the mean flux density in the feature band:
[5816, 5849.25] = -1.8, 1.34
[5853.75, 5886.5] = 0.1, 1.29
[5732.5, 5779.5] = -0.7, 1.26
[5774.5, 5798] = -1.5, 1.33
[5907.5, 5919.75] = 0.4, 1.27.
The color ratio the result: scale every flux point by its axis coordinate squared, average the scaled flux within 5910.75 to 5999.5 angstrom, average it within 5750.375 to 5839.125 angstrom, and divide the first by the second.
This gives 1.1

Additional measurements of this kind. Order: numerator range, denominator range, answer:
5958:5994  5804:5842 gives 1.06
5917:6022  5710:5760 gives 1.16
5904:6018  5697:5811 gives 1.13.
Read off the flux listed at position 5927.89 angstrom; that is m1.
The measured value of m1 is 1.38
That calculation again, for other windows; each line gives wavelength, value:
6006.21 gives 1.32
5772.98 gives 1.24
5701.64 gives 1.25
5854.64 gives 1.31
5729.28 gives 1.3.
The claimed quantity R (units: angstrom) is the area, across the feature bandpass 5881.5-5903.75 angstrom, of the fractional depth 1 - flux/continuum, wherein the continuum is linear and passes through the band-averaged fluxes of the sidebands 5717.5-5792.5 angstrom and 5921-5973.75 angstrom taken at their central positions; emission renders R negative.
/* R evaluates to 5.5 angstrom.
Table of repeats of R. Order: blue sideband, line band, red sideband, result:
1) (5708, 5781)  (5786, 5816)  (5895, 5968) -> -0.9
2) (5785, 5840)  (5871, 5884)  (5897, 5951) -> -0.5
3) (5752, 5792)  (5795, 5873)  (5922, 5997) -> -1.0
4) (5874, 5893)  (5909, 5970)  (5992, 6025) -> -4.3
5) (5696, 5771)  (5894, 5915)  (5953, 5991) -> 2.7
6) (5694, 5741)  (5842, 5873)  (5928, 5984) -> -0.3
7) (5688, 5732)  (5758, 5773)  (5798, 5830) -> 0.2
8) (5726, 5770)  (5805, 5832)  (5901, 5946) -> -1.3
